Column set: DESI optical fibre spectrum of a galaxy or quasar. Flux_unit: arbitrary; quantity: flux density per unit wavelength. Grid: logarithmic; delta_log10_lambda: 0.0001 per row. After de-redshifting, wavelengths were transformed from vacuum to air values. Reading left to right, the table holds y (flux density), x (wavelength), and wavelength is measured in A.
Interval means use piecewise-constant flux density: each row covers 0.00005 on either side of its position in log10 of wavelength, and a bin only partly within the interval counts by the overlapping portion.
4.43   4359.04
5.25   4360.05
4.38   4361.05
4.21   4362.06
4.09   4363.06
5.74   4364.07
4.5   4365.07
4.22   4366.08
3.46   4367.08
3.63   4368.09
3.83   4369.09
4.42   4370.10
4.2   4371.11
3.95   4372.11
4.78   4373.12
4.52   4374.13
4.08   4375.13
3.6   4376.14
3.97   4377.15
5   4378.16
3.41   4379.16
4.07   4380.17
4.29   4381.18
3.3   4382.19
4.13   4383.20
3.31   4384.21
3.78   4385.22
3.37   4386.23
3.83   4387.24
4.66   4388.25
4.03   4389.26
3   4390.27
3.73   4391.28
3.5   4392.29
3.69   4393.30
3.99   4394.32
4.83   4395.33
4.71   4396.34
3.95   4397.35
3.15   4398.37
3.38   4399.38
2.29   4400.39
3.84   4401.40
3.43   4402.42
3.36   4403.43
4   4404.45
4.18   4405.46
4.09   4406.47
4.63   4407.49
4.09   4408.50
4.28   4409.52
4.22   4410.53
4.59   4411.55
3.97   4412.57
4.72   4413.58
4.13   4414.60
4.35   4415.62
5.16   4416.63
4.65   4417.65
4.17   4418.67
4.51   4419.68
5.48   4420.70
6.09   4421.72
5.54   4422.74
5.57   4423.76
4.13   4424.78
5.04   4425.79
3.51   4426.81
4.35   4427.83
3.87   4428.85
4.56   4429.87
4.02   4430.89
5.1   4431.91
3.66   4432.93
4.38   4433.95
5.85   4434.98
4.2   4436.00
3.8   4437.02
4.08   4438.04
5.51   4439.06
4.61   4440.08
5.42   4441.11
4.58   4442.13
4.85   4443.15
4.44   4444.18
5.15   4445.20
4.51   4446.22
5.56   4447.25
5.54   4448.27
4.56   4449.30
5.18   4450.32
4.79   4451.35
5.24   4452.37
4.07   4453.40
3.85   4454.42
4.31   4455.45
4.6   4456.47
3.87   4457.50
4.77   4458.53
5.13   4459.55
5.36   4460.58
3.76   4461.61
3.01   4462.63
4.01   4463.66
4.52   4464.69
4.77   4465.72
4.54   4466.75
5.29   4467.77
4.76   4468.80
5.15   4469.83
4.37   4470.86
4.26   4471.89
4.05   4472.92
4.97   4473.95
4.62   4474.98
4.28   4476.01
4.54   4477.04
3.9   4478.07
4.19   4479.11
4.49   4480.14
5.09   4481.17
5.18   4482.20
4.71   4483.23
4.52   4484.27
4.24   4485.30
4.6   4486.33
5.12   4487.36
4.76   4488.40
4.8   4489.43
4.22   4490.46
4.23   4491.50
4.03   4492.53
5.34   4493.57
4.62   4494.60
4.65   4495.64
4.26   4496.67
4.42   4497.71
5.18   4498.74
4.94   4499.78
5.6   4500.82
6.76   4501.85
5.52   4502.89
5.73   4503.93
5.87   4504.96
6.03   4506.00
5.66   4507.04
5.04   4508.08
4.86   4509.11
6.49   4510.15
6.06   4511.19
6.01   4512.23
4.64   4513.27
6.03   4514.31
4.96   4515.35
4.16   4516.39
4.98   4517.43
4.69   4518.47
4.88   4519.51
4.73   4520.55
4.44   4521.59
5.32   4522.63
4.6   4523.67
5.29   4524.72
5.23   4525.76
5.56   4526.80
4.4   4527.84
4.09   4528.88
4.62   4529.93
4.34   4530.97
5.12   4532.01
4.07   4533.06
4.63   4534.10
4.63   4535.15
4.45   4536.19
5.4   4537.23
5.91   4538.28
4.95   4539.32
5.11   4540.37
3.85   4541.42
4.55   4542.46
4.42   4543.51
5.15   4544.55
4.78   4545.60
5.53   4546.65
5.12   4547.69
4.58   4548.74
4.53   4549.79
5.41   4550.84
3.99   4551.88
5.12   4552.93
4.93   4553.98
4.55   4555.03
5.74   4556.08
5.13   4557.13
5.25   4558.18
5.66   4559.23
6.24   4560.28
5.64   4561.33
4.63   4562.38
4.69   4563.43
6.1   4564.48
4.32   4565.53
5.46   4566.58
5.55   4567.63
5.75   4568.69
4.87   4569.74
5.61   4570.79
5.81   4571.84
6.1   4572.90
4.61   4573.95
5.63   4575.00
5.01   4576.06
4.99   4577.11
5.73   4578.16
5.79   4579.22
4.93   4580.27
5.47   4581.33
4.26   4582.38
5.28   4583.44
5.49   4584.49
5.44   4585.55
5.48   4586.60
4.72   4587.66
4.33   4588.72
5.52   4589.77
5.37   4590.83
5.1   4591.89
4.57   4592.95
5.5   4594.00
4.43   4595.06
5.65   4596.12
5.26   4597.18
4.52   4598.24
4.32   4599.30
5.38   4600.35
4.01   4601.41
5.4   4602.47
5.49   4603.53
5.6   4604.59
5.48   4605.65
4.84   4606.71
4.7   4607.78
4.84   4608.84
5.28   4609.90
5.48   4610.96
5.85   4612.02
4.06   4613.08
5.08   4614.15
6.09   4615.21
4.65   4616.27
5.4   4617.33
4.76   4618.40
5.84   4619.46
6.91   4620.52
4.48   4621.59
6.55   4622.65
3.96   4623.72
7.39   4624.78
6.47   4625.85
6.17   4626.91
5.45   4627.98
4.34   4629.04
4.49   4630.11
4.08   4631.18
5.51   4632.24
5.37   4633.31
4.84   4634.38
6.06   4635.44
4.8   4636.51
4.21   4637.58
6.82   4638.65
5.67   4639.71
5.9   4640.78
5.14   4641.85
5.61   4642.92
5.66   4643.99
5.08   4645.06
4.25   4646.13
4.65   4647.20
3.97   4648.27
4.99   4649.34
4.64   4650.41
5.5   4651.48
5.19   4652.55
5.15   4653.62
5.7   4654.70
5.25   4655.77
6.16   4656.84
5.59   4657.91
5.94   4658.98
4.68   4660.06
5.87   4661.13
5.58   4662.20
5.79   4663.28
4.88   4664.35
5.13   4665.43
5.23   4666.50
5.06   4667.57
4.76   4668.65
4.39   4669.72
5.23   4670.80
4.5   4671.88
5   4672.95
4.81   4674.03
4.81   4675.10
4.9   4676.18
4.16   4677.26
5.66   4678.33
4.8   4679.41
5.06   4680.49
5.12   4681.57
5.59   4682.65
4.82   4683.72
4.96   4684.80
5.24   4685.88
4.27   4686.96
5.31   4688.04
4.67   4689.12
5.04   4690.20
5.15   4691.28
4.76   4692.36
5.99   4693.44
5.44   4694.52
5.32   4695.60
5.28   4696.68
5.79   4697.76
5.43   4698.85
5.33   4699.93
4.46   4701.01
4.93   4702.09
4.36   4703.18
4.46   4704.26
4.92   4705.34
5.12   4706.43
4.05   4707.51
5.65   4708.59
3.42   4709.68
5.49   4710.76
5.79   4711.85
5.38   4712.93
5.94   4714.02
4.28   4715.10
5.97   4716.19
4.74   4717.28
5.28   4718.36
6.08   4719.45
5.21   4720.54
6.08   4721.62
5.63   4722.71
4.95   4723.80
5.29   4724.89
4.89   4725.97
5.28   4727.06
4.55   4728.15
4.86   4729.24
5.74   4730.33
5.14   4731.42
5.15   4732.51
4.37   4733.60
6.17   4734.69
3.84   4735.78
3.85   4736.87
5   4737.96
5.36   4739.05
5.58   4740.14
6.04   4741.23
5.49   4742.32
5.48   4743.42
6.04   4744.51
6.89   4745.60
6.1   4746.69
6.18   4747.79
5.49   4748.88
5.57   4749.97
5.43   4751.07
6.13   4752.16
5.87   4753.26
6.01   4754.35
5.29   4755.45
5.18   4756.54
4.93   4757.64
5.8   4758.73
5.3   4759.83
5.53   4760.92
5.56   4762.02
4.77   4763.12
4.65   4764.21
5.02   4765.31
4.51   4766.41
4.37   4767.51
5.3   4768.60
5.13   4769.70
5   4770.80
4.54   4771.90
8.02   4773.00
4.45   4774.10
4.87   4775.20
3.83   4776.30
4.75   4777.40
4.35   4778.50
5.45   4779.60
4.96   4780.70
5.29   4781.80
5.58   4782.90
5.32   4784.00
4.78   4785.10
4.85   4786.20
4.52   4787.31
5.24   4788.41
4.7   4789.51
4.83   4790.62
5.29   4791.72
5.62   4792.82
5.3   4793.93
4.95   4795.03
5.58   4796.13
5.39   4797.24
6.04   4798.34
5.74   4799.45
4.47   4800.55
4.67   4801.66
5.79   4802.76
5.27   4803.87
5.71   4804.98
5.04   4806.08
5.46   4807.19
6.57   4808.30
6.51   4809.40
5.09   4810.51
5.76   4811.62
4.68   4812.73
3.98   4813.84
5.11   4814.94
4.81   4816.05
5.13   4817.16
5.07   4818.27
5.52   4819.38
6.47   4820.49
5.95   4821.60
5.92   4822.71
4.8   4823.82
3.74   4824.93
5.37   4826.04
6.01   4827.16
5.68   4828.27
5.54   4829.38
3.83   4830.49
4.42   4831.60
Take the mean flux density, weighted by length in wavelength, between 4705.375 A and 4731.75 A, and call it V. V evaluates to 5.19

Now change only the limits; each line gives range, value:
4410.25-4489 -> 4.62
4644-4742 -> 5.11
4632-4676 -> 5.2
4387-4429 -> 4.21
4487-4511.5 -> 5.17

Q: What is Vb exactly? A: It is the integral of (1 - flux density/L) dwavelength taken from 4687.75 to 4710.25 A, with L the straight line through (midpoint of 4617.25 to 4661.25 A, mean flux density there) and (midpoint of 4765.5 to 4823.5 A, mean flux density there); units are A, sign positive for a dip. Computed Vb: 1.3 A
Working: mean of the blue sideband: 5.34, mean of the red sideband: 5.22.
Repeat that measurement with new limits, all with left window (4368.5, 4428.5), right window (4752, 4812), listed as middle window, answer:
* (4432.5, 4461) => -2.8 A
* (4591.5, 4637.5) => -4.3 A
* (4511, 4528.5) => -2.1 A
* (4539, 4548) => -0.5 A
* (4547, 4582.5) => -4.6 A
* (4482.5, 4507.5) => -3.2 A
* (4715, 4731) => -0.6 A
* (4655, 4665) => -1.3 A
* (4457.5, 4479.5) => -0.6 A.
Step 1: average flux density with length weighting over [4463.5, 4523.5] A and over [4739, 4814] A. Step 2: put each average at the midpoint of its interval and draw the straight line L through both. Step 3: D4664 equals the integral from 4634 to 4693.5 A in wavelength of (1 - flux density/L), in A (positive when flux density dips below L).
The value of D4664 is 0.3 A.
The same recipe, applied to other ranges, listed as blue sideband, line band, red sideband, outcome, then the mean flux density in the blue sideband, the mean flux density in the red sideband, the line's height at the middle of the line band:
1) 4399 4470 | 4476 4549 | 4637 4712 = -3.5 A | 4.5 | 5.1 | 4.7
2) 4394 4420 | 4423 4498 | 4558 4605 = -2.4 A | 4.1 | 5.22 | 4.45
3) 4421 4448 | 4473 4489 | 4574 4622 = 0.8 A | 4.72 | 5.16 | 4.85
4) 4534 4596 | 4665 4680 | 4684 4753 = 0.9 A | 5.12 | 5.24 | 5.21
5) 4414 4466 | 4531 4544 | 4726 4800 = 0.2 A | 4.63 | 5.25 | 4.82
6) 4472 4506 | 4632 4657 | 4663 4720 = -1.2 A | 4.81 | 5.05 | 5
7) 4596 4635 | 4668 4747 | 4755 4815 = 1.1 A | 5.24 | 5.18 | 5.21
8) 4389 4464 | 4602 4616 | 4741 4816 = -1.1 A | 4.39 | 5.31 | 4.87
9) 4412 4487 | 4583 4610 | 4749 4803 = -1.1 A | 4.61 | 5.19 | 4.87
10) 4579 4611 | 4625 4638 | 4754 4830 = -0.3 A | 5.08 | 5.22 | 5.11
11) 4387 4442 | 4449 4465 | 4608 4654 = 0.2 A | 4.3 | 5.27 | 4.49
